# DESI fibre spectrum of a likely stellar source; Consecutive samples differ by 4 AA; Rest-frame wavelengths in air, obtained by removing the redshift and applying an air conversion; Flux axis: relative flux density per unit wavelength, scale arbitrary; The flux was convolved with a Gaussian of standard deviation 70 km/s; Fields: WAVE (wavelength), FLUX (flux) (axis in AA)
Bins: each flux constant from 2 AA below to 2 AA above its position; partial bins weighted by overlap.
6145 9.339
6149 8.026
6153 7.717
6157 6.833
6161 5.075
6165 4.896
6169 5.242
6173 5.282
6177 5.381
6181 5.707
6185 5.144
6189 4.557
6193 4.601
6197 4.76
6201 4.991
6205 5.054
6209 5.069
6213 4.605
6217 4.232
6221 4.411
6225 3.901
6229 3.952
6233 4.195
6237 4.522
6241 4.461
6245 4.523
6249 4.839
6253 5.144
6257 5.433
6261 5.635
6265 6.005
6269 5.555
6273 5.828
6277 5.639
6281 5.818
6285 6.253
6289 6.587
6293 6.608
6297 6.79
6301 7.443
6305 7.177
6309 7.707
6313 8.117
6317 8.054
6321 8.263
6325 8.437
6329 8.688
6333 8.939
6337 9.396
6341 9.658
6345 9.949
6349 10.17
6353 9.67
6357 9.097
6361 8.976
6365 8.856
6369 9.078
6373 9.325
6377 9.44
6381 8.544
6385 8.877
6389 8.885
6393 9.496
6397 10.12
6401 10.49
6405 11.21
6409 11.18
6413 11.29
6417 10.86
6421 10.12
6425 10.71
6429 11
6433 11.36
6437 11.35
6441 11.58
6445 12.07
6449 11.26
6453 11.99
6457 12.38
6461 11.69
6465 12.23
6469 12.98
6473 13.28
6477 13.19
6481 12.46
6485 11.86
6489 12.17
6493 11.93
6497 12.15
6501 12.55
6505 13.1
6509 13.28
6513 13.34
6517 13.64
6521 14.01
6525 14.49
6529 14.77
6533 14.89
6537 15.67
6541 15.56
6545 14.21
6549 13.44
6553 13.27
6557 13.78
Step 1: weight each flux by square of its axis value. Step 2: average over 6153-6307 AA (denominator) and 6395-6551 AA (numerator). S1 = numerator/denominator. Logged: 2.5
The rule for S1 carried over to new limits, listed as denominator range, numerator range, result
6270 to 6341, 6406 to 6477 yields 1.63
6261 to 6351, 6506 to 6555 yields 2.01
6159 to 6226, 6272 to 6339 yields 1.57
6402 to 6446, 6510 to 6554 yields 1.33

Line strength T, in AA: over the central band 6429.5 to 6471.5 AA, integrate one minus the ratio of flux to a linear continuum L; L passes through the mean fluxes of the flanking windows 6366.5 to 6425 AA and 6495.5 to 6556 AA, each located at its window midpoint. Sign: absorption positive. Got -1.0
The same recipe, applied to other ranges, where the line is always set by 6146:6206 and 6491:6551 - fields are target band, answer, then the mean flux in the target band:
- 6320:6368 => 2.1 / 9.19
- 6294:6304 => 1.7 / 7.07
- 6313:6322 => 0.8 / 8.14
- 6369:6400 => 3.8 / 9.27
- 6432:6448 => 0.4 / 11.6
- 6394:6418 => 0.6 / 10.8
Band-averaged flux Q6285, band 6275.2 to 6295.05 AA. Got 6.19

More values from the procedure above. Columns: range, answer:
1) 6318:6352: 9.17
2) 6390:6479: 11.4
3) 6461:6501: 12.4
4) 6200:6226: 4.62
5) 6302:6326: 7.92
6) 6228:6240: 4.27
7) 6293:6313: 7.3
